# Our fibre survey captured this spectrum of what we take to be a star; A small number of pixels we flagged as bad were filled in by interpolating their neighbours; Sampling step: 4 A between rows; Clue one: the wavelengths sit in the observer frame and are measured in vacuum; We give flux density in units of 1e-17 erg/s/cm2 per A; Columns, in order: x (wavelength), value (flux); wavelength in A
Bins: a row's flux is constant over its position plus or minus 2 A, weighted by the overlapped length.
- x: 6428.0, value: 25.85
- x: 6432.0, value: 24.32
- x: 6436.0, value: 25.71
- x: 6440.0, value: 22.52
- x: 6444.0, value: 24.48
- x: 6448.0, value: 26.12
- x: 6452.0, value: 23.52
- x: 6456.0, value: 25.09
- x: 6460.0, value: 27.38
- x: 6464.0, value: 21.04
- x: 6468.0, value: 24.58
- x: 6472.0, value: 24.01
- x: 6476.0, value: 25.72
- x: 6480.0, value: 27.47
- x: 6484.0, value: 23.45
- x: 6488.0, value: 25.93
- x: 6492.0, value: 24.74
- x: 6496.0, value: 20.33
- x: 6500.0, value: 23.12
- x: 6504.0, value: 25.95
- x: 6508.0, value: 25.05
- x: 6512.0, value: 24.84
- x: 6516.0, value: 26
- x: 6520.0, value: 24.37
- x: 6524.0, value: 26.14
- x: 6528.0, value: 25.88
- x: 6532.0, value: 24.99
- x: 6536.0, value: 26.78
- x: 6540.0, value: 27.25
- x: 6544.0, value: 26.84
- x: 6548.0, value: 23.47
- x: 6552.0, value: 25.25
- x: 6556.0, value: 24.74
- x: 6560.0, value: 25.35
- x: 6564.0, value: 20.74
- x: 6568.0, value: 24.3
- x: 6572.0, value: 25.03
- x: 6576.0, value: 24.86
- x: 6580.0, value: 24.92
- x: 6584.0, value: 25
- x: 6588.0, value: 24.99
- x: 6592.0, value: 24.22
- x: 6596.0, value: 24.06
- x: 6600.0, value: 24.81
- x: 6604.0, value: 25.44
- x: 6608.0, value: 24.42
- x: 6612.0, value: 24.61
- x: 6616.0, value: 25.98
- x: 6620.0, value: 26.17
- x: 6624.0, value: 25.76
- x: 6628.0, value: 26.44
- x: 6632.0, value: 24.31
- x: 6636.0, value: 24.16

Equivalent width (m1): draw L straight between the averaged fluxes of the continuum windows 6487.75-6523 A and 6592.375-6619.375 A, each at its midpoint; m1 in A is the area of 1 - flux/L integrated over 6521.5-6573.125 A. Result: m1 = -1.0 A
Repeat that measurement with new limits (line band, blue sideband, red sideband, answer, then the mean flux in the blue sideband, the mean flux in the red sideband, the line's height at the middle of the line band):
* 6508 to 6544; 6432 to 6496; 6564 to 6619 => -1.66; 24.6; 24.7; 24.7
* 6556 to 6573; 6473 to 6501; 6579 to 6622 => 0.62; 24.4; 25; 24.8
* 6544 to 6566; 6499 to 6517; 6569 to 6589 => 0.69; 25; 24.9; 25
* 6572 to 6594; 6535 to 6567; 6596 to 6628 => 0.29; 25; 25.3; 25.1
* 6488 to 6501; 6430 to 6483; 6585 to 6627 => 0.86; 24.7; 25.1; 24.8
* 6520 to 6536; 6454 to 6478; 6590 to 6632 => -0.51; 24.6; 25.1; 24.9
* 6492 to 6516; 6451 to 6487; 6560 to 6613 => 0.54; 24.8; 24.4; 24.7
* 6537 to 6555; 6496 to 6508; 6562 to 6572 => -1.85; 23.9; 23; 23.3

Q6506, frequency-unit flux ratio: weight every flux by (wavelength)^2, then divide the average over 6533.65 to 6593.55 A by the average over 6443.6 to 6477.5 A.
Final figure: 1.04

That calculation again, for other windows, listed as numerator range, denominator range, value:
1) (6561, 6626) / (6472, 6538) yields 1.02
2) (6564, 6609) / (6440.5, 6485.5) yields 1.03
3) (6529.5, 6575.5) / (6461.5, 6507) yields 1.05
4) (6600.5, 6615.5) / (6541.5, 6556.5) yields 1.01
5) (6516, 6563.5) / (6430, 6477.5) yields 1.06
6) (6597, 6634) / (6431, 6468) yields 1.09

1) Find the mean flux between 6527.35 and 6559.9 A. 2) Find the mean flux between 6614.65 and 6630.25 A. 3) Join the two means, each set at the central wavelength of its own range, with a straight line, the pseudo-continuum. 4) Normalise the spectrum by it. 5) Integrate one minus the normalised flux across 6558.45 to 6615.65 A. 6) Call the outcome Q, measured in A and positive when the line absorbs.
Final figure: 3.0 A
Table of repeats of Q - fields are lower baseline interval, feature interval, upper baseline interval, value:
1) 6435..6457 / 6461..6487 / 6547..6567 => -0.2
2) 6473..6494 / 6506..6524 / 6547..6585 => -0.1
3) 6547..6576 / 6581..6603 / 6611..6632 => 0.3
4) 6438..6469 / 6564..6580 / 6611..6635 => 0.6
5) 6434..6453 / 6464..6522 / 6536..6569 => 0.3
